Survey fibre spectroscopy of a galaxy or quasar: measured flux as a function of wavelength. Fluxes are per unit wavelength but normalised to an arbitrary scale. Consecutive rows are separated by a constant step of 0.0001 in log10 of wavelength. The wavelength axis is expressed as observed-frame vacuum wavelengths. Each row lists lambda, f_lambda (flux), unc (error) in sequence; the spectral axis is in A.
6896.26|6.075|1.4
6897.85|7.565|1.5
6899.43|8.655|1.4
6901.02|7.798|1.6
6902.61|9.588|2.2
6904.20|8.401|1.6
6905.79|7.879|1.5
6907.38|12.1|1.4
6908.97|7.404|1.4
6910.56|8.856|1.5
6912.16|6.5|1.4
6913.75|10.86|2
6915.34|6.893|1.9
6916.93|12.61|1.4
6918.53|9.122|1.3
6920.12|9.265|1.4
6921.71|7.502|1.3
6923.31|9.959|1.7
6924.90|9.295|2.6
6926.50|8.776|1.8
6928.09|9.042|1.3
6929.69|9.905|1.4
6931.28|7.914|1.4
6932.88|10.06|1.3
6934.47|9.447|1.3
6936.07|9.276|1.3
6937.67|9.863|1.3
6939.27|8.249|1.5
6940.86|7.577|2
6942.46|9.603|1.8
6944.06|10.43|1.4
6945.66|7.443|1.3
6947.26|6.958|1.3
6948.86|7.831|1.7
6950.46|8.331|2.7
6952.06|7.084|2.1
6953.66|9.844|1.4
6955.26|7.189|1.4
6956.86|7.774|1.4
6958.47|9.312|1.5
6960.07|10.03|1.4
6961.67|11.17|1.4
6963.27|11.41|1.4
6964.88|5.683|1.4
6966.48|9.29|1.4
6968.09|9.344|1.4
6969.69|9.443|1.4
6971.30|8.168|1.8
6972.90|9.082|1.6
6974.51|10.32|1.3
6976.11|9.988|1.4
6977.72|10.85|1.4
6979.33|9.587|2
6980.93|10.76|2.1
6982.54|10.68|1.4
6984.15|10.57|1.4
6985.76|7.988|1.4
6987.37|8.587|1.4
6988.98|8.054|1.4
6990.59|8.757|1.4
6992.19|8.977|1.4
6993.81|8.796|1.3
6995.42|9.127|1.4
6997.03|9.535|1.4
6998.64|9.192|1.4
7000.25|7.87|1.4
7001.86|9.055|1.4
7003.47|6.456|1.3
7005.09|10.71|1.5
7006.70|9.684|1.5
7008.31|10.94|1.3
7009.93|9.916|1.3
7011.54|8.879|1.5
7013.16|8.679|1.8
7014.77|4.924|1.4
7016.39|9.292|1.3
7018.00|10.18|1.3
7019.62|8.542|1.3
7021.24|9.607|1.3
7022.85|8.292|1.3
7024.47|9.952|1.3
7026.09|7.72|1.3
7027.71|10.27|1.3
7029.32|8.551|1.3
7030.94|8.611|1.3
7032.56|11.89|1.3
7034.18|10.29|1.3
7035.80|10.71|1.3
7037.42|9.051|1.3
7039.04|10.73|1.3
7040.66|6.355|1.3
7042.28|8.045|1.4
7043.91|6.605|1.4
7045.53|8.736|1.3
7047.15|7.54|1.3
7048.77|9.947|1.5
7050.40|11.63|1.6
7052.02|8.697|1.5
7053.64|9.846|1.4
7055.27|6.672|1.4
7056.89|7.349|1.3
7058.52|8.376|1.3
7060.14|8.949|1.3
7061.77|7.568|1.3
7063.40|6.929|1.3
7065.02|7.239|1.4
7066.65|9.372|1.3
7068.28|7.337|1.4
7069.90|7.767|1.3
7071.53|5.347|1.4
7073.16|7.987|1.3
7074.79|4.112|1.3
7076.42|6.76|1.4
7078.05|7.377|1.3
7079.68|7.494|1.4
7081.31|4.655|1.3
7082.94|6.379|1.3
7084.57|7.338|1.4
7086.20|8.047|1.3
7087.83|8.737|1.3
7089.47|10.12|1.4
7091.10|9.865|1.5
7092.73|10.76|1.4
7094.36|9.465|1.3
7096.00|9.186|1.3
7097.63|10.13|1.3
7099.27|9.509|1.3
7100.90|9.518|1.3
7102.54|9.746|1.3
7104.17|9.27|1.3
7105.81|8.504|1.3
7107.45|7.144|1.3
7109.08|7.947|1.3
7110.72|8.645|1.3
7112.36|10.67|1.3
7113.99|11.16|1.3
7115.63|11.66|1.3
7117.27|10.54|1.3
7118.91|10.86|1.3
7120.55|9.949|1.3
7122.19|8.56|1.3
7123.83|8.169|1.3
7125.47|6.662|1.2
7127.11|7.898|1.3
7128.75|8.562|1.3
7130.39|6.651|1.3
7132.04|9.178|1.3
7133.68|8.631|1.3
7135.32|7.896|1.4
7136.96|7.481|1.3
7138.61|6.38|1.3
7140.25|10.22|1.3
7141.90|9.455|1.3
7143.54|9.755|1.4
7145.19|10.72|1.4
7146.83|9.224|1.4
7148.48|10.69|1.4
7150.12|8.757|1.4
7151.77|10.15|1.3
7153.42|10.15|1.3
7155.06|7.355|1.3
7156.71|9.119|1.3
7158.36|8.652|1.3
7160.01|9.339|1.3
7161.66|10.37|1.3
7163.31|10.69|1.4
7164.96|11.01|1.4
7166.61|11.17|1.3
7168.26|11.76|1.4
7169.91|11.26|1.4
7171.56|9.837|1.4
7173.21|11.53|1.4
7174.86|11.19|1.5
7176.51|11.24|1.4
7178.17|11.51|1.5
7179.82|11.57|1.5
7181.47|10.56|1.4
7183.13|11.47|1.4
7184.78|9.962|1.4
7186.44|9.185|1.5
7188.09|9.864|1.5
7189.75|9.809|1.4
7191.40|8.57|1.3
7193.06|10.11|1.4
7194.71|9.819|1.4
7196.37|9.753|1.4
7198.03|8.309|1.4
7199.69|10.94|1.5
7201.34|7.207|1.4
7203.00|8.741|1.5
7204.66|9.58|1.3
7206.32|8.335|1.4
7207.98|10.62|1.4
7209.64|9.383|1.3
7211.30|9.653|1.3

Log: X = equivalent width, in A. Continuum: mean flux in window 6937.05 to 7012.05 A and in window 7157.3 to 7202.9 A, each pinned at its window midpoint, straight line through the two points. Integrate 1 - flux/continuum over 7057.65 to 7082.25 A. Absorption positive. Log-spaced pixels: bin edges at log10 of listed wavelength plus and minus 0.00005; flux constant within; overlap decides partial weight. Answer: 6.3 A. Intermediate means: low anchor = 9.07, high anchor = 10.2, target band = 7.15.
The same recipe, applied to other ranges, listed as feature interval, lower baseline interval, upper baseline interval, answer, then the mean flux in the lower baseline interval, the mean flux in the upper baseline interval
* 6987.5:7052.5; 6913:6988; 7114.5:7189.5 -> 2.3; 9.16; 9.72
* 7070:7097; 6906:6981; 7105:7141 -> 3.4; 9.07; 8.79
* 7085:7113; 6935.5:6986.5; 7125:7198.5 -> 0.8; 9.1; 9.66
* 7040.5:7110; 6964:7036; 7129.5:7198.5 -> 9.5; 9.18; 9.78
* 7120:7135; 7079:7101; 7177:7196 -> 1.7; 8.64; 10.2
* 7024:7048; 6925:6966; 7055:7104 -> -2.0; 8.82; 8.04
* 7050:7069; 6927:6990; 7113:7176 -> 2.2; 9.08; 9.56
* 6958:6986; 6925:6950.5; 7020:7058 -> -2.5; 8.82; 8.99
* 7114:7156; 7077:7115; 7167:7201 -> 1.8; 8.77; 10.4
